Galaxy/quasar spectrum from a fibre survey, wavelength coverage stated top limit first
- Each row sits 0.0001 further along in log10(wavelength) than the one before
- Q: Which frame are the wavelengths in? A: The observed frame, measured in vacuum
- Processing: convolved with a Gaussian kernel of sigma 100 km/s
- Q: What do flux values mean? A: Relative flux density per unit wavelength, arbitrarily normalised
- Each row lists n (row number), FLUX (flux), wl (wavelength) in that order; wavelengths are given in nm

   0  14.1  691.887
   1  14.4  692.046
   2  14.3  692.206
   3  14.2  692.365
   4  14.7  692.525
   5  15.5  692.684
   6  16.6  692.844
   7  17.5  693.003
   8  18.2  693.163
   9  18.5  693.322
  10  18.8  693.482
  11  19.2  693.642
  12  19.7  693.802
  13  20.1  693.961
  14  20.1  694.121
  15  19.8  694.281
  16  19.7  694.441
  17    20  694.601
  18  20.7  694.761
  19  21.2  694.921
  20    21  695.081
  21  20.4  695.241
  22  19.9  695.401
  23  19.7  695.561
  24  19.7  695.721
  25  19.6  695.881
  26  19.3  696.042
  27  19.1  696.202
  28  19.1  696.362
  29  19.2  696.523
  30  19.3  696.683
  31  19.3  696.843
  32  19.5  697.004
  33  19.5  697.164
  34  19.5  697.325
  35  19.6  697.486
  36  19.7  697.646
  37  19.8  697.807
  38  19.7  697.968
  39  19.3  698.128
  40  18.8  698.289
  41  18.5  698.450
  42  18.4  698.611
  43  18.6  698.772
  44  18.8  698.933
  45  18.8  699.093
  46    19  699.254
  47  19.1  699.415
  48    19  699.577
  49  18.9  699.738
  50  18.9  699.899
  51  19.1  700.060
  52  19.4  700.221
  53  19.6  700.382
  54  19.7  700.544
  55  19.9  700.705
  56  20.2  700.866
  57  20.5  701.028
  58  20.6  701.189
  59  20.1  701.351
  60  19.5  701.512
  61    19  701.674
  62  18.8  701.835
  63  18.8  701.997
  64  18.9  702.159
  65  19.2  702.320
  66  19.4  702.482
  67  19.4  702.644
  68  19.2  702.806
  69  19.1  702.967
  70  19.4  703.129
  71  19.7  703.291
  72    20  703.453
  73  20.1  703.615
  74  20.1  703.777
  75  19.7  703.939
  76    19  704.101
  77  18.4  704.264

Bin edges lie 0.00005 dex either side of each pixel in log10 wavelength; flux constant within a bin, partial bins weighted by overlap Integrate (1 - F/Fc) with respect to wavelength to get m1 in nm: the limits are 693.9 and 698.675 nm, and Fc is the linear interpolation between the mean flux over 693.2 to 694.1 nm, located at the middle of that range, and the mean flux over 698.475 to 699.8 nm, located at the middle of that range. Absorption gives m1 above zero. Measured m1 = -0.151 nm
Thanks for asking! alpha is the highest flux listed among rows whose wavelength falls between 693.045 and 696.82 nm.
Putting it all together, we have 21.2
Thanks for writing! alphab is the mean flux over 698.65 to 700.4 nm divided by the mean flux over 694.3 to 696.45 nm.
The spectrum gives 1.0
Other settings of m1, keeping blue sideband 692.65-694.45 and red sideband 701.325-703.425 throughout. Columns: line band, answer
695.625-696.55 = -0.02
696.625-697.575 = -0.03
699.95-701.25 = -0.05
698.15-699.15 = 0.02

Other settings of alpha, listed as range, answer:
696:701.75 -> 20.6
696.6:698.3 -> 19.8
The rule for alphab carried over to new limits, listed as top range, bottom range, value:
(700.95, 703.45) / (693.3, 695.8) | 0.98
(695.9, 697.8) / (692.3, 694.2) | 1.09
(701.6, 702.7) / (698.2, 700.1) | 1.01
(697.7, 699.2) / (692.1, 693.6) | 1.15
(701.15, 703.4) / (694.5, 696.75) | 0.97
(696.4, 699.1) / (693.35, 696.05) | 0.96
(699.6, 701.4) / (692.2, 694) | 1.14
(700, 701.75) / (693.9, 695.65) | 0.98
